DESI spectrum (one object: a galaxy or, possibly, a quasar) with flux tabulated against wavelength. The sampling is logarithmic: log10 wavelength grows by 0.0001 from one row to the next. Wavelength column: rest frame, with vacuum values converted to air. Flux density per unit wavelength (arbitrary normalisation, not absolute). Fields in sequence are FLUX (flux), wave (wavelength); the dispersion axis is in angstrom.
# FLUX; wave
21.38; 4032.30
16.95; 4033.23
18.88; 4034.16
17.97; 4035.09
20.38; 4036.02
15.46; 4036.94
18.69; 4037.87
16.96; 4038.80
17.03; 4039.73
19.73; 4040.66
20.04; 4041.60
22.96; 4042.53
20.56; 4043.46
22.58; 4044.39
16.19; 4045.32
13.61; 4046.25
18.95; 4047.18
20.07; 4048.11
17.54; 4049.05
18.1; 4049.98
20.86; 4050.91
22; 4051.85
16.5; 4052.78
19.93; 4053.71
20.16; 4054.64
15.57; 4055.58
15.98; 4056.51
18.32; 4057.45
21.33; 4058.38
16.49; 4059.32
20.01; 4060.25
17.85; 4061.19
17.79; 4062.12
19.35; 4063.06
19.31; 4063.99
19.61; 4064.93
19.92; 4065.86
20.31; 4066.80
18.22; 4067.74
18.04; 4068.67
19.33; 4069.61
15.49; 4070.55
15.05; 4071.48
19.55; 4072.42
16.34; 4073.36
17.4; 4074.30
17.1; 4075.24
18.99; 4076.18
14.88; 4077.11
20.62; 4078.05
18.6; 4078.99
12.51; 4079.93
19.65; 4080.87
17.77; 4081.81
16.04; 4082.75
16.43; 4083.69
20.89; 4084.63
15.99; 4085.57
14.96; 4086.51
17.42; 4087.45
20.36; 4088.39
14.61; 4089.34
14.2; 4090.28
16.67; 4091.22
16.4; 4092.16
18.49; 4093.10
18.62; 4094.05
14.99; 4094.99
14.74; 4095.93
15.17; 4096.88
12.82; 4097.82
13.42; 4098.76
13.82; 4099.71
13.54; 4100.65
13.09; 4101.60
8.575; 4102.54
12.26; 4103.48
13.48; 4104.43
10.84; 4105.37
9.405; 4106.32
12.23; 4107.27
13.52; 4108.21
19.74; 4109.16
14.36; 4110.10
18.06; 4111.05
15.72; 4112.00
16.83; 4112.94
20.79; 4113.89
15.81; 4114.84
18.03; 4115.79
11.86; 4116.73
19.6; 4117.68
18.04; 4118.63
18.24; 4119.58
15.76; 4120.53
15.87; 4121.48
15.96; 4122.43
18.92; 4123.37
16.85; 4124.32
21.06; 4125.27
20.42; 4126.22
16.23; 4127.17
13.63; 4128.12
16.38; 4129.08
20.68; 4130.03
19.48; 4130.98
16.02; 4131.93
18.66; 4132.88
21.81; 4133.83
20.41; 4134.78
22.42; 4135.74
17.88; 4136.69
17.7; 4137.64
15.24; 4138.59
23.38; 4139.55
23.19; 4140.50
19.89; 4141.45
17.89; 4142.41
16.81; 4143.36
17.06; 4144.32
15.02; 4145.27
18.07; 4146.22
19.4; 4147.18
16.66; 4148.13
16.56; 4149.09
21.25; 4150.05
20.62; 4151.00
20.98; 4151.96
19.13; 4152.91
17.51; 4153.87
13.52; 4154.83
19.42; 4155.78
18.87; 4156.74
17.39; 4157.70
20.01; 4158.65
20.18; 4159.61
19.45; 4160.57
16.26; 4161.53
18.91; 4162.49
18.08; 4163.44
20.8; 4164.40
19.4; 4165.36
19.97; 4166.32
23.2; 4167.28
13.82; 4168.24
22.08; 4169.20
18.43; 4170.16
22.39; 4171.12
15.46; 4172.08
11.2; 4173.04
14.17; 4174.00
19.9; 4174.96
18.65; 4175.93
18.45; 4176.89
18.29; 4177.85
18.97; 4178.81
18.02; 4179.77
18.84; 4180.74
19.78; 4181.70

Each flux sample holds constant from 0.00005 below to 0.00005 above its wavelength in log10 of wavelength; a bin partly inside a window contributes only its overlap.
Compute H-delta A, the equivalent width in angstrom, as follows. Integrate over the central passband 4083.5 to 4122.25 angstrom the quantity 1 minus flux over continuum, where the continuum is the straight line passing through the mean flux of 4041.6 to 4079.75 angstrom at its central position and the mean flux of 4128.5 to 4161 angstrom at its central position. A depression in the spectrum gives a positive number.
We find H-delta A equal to 6.5 angstrom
